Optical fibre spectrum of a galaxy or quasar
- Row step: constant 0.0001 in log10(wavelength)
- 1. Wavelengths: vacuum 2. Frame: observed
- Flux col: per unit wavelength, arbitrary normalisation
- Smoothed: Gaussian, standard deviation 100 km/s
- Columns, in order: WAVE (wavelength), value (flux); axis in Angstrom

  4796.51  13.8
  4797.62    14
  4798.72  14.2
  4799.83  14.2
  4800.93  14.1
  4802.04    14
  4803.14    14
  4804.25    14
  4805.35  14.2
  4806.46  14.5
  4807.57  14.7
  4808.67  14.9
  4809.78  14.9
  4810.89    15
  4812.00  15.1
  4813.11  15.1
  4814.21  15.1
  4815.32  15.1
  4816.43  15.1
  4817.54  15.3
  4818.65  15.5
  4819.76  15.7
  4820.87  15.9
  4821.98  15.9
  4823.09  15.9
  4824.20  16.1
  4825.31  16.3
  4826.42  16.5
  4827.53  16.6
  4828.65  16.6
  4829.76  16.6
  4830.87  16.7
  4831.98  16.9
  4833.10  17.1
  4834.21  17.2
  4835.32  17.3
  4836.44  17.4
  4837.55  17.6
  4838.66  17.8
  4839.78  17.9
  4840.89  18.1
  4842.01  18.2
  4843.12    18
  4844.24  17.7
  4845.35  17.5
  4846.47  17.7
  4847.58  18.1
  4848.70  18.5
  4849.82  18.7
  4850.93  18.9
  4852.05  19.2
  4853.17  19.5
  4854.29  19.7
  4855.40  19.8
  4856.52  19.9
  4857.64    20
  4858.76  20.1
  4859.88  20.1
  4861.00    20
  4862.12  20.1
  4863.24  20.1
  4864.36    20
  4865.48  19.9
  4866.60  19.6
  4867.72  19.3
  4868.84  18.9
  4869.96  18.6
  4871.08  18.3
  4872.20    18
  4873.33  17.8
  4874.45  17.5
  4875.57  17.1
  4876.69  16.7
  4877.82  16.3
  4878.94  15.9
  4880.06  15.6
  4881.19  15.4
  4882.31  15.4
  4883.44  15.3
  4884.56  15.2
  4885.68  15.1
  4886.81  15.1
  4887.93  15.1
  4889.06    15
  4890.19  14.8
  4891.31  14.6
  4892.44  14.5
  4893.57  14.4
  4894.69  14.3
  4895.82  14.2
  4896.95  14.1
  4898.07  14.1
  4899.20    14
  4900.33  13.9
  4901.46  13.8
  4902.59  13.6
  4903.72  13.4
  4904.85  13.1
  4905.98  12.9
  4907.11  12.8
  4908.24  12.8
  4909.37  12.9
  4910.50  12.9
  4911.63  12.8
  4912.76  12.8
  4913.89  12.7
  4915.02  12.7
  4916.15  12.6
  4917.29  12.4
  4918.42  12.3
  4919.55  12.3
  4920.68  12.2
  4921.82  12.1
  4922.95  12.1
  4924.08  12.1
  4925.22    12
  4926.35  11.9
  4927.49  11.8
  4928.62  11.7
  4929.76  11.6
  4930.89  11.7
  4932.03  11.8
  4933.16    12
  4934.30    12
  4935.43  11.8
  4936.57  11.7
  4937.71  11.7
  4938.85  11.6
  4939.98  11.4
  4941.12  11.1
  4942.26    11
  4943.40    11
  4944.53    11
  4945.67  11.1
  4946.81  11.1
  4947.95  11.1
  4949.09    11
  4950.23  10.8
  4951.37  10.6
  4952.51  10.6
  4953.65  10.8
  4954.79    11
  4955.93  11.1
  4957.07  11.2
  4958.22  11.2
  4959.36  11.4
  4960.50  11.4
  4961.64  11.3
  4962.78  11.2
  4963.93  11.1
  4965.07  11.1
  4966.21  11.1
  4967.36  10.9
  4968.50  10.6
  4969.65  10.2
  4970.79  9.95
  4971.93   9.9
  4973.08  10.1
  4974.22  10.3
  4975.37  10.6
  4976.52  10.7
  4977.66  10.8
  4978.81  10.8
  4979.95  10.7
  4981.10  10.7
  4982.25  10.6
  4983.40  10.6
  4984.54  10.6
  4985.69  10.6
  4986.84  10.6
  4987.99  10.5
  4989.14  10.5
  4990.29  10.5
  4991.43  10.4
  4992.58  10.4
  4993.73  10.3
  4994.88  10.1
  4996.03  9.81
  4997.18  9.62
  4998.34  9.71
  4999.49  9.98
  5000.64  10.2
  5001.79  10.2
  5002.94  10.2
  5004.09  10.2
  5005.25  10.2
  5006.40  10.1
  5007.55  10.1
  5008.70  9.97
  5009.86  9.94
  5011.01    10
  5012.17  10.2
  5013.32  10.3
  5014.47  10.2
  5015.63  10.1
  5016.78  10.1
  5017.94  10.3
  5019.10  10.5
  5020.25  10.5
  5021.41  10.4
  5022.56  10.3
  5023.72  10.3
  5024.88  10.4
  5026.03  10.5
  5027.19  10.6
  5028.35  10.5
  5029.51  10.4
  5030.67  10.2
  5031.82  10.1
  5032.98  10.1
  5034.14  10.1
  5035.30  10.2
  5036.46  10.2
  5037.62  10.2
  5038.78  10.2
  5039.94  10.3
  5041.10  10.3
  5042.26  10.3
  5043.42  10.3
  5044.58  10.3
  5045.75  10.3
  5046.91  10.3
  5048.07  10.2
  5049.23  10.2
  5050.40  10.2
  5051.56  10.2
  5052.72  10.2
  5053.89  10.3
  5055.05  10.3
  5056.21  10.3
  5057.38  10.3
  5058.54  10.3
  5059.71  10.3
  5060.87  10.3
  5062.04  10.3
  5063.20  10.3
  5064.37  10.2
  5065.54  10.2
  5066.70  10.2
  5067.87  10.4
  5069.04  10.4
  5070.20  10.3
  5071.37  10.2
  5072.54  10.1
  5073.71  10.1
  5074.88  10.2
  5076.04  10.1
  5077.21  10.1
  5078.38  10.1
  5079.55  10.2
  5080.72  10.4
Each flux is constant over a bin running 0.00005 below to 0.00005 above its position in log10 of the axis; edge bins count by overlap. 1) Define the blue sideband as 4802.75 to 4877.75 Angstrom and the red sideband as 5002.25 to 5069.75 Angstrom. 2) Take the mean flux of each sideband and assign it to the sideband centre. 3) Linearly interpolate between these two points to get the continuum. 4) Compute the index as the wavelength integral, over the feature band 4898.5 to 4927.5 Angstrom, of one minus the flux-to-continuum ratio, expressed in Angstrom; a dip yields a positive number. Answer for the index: 3.9 Angstrom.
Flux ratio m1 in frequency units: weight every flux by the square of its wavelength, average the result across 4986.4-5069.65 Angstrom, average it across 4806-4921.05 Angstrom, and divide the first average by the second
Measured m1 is 0.68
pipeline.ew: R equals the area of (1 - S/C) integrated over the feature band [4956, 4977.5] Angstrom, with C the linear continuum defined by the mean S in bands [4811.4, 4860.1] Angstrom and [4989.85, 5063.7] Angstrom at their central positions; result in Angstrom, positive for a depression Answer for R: 2.9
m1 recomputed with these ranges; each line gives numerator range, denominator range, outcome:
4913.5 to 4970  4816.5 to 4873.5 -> 0.66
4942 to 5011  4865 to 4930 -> 0.75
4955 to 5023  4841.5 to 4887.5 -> 0.61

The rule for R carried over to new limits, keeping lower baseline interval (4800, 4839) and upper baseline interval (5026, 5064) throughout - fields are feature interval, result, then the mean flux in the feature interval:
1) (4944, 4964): 2.26 Angstrom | 11.1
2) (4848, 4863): -4.78 Angstrom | 19.6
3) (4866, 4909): -4.03 Angstrom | 15.4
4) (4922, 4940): 1.66 Angstrom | 11.8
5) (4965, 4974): 1.23 Angstrom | 10.4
